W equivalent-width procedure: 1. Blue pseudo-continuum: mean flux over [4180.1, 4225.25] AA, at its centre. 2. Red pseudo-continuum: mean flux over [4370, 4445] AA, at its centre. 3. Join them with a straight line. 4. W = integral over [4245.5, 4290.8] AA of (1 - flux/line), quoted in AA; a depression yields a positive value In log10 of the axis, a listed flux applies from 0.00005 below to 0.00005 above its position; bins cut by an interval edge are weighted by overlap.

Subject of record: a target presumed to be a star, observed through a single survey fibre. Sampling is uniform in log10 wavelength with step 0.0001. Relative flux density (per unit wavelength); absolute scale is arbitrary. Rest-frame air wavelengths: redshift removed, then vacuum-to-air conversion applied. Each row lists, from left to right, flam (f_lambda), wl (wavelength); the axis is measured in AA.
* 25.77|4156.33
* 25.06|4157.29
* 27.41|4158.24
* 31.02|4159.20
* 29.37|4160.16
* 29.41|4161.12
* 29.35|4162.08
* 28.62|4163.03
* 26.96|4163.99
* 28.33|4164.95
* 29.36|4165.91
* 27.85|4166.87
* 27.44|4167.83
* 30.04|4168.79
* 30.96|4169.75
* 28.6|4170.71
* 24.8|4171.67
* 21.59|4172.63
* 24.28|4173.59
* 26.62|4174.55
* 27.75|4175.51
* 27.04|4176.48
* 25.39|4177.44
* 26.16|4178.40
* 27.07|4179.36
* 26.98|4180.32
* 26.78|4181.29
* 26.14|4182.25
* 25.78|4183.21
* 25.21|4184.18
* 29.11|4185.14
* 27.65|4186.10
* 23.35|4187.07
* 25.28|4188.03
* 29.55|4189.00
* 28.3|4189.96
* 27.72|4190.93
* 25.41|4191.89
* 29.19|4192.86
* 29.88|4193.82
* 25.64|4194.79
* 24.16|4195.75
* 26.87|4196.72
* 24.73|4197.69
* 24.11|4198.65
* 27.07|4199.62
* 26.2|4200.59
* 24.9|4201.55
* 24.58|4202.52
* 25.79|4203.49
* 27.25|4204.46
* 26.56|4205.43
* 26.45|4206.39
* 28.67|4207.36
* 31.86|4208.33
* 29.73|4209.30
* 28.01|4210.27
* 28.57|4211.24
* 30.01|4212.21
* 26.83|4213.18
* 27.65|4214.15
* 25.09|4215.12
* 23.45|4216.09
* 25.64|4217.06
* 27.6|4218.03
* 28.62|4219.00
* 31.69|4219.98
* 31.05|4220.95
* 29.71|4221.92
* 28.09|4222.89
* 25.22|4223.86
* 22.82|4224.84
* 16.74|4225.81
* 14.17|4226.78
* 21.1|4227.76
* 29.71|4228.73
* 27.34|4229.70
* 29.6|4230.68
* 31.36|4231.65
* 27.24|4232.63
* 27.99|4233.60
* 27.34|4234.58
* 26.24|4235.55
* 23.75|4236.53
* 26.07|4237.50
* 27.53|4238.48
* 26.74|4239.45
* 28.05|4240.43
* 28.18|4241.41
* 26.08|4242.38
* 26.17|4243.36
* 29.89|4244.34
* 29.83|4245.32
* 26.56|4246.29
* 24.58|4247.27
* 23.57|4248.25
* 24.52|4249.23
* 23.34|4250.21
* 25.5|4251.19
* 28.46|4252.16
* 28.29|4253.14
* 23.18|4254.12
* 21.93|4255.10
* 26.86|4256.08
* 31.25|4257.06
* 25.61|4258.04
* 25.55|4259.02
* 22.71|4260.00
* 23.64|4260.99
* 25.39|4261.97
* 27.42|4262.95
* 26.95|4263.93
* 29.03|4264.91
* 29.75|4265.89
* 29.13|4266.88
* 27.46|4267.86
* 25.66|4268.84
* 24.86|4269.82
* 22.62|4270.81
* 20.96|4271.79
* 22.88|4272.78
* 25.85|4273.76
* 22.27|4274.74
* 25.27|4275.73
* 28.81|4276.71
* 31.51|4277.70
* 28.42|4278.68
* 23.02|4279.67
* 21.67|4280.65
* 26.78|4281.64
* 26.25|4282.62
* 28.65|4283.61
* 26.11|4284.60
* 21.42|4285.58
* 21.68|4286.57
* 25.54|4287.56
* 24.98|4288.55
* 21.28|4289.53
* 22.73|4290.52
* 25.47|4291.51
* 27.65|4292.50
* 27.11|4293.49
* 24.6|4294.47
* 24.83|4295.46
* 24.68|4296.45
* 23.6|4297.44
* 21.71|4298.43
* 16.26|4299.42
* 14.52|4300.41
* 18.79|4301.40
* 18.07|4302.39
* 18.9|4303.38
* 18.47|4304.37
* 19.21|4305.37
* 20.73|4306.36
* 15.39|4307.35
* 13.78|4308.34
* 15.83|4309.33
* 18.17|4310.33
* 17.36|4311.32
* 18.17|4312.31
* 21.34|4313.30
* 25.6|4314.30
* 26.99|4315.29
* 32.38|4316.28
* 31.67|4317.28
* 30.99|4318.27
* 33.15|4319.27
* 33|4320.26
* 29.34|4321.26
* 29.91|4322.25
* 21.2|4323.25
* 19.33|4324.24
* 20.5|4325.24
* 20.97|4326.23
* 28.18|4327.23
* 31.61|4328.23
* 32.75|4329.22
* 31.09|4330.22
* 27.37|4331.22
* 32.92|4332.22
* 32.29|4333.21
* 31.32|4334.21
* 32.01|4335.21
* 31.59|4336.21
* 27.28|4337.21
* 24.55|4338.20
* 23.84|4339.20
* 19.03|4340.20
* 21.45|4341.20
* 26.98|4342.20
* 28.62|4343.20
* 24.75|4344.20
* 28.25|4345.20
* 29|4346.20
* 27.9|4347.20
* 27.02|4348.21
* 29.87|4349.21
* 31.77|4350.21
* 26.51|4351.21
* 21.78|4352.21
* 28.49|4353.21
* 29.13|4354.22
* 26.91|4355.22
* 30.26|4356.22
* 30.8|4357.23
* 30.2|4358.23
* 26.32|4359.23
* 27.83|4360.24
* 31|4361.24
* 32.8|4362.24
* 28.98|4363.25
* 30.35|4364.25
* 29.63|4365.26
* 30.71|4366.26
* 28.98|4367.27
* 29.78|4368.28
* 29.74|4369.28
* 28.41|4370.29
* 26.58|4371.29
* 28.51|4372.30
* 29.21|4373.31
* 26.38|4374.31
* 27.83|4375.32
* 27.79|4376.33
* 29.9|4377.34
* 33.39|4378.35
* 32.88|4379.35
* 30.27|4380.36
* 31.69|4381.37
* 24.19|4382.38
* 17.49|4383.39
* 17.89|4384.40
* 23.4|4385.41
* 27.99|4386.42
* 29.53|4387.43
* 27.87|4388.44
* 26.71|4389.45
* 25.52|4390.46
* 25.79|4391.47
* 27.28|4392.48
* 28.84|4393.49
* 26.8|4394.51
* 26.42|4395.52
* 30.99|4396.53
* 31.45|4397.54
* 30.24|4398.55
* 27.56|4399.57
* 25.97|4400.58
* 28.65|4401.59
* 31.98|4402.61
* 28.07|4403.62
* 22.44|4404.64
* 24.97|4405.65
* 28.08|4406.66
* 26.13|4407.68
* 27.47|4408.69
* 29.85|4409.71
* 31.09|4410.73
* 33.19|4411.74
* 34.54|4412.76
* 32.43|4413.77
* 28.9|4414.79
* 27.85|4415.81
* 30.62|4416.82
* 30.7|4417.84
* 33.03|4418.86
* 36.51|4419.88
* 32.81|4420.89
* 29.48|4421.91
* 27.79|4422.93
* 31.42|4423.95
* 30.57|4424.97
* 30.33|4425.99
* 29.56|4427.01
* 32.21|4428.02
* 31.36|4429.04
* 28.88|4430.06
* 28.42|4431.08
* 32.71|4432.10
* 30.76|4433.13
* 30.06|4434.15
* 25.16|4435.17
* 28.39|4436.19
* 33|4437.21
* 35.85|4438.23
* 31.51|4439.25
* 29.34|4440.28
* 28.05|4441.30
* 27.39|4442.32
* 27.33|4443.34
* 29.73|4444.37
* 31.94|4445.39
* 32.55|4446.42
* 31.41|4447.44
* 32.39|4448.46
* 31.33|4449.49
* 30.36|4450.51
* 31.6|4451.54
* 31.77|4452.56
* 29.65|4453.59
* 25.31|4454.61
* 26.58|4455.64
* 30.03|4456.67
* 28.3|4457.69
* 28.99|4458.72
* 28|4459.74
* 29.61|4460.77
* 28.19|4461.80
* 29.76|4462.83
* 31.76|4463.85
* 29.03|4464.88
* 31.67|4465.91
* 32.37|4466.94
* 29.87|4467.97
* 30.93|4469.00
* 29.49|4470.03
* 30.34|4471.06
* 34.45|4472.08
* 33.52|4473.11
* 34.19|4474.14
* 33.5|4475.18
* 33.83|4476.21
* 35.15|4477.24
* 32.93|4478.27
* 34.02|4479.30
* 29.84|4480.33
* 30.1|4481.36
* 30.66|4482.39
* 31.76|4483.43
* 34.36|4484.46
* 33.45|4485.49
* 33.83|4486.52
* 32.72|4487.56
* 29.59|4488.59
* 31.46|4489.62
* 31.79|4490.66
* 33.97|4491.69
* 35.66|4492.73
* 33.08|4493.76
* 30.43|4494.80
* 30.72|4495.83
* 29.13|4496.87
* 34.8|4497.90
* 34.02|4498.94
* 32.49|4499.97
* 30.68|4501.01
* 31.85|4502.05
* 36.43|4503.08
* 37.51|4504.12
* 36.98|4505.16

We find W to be 3.6 AA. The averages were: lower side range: 27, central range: 25.5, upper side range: 29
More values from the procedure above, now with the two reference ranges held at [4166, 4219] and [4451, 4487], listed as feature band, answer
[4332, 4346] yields 0.8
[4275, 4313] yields 8.2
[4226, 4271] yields 2.4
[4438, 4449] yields 0.1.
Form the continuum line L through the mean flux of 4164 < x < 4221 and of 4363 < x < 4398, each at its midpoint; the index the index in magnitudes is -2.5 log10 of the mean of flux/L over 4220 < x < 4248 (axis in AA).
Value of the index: 0.03 mag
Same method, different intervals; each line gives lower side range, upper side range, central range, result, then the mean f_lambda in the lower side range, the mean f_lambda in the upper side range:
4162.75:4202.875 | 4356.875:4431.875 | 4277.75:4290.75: 0.12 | 26.7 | 29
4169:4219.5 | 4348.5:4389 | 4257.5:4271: 0.05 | 26.8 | 28.3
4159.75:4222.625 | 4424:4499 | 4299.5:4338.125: 0.18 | 27.3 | 31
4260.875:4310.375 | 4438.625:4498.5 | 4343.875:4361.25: -0.07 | 23.5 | 31.1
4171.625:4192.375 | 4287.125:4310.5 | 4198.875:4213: -0.09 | 26.3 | 20.9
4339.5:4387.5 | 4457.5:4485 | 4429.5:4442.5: 0.01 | 27.8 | 31.4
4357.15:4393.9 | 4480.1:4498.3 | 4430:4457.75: 0.02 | 28.1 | 32.1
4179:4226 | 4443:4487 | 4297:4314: 0.48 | 26.9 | 31.1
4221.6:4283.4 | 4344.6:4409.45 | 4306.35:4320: 0.16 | 25.9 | 28.1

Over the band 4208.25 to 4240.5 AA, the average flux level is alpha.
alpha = 26.8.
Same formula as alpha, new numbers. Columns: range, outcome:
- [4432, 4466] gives 29.9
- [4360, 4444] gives 29.1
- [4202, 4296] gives 26.2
